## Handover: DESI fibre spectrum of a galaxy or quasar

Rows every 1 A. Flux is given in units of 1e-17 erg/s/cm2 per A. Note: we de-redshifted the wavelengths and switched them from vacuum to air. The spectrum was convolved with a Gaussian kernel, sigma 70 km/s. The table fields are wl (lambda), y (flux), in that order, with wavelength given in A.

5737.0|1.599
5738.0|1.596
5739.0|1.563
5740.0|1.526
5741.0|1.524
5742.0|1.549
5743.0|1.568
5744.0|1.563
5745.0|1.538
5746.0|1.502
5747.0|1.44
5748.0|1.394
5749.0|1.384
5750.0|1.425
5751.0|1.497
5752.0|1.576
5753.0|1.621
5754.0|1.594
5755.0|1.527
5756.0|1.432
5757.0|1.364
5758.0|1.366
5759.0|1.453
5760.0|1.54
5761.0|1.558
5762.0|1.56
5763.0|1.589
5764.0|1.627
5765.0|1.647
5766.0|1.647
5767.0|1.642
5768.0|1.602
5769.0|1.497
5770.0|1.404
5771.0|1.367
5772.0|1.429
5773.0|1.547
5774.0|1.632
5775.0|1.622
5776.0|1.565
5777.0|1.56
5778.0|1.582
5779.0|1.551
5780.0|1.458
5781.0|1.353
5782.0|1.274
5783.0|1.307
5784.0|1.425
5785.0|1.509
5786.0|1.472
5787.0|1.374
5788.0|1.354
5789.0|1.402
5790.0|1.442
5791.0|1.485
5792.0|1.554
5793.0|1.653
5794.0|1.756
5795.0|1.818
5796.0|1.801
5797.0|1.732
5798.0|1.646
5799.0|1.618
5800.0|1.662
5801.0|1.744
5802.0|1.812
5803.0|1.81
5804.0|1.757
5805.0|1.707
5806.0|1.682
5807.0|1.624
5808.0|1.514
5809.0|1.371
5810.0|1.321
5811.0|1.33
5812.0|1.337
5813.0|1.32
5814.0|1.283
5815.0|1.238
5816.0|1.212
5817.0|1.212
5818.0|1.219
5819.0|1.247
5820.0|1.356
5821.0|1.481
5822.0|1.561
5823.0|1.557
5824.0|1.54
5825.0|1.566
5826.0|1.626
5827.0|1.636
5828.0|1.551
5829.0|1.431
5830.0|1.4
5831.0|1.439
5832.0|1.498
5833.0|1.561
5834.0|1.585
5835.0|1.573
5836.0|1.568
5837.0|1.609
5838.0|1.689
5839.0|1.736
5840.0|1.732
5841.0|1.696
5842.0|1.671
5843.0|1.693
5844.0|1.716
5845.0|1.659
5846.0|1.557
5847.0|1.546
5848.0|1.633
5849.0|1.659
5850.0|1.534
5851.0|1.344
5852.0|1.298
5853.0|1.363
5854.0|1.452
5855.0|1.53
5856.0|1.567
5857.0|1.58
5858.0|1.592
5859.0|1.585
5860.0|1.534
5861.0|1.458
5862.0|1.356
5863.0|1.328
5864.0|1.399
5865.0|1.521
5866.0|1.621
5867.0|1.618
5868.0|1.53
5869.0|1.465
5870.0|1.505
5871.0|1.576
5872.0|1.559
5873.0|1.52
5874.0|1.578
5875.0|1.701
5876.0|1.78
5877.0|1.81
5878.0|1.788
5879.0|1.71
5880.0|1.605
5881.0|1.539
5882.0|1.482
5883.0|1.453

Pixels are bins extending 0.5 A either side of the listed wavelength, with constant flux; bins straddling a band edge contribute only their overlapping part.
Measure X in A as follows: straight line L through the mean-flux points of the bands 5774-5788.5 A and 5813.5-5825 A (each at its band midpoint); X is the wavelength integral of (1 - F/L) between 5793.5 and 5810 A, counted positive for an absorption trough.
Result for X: -3.1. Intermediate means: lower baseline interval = 1.46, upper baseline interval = 1.36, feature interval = 1.68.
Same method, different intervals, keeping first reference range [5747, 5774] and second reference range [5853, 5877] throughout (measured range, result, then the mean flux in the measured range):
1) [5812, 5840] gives 1.0 A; 1.47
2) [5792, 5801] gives -1.1 A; 1.7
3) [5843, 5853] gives -0.1 A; 1.55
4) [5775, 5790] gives 0.7 A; 1.45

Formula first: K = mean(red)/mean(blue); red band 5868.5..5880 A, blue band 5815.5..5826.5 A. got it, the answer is 1.15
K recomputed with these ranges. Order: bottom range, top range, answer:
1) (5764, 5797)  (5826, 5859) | 1.03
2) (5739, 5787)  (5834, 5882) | 1.05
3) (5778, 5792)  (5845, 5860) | 1.07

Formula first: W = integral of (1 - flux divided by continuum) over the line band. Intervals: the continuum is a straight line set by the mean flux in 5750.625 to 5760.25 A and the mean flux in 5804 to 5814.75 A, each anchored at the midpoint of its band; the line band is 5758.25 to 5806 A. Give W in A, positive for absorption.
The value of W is -2.85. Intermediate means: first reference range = 1.5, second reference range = 1.46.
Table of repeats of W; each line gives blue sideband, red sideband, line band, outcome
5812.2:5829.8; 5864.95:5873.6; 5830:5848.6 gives -1.9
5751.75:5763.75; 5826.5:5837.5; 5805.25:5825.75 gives 1.7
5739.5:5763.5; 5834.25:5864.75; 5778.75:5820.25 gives 0.9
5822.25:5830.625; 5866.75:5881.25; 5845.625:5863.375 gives 1.0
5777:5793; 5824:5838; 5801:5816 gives -0.1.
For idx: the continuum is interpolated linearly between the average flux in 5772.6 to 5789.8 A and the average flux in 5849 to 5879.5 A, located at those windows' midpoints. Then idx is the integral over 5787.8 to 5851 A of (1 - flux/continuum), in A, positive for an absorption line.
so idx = -2.02 A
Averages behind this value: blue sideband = 1.47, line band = 1.55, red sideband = 1.54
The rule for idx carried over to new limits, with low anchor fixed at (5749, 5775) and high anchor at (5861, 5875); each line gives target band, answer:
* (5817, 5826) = 0.5 A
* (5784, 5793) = 0.4 A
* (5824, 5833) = 0.0 A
